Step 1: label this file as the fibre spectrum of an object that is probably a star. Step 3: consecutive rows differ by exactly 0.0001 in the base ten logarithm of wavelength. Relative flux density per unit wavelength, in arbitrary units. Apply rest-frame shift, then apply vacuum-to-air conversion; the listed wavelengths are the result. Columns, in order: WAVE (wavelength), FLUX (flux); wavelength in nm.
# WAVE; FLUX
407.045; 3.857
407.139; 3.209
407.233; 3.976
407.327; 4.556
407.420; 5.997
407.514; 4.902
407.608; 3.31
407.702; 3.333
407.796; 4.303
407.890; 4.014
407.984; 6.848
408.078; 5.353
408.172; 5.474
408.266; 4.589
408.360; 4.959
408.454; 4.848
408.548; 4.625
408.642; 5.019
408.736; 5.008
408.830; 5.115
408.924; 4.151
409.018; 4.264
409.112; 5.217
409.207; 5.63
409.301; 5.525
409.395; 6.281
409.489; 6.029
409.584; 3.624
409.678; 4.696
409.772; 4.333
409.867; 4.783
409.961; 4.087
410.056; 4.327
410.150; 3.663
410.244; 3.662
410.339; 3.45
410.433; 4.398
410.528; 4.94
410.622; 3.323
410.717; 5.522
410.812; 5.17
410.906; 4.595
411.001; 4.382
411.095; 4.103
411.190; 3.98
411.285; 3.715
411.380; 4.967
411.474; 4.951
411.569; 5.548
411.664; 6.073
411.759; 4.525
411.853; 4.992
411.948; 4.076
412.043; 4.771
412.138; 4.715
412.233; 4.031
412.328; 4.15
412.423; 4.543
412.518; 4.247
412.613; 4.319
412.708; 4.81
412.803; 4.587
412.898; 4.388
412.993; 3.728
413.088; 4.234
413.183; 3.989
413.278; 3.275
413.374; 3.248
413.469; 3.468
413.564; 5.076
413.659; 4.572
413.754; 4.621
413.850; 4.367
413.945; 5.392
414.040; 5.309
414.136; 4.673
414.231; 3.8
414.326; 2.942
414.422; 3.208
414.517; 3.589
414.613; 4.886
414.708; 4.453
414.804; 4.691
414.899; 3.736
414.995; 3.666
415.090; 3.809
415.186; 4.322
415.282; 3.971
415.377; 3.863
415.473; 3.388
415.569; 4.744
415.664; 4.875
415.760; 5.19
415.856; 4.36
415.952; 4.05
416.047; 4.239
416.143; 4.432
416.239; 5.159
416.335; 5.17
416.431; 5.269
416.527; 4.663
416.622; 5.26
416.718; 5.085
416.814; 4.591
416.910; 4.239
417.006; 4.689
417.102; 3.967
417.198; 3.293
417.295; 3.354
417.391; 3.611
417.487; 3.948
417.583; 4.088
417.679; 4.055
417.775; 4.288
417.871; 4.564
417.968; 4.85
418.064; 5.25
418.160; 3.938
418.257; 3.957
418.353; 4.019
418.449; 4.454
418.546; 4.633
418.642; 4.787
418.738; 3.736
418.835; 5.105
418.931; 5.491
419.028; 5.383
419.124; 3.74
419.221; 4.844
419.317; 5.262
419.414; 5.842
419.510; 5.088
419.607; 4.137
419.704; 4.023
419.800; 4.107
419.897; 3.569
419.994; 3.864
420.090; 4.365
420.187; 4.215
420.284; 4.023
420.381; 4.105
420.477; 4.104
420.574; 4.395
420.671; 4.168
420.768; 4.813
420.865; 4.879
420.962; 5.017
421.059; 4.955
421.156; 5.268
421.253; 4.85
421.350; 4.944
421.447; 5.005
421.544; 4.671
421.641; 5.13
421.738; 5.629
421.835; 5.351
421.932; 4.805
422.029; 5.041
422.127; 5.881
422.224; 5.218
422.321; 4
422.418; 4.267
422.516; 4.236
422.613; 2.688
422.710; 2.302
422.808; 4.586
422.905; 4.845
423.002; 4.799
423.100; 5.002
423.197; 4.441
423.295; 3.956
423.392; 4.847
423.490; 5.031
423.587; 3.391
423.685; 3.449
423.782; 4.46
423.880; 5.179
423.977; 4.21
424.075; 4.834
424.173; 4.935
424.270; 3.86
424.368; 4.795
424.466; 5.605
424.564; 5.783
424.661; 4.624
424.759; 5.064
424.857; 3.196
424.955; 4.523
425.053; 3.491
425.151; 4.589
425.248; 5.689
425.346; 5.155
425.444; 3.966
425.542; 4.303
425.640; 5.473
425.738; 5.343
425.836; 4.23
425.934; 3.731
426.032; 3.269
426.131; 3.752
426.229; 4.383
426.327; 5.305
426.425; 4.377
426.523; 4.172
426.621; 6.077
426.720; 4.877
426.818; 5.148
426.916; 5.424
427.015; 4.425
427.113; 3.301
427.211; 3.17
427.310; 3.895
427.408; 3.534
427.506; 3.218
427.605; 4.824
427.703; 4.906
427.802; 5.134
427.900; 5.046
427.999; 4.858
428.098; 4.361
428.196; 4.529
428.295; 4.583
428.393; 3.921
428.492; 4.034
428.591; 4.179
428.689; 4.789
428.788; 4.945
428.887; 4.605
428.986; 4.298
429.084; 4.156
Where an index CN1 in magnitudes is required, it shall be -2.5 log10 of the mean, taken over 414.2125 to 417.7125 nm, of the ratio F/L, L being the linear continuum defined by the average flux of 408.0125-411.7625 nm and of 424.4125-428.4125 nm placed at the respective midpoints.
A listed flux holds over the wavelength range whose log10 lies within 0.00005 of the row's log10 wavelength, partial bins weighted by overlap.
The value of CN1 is 0.10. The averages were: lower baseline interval 4.74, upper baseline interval 4.52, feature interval 4.24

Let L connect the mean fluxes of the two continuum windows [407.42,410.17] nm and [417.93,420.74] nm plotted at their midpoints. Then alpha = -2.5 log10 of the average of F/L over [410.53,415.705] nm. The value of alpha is 0.08 mag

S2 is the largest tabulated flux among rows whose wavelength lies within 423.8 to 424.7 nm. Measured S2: 5.783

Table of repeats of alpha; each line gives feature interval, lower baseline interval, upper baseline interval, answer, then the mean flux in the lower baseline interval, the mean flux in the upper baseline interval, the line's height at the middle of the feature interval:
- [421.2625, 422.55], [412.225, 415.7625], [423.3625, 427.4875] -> -0.13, 4.2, 4.49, 4.4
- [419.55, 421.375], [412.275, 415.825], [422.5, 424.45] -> -0.03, 4.22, 4.32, 4.29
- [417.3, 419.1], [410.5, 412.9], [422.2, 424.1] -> 0.00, 4.59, 4.27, 4.41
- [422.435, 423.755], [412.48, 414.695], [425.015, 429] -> 0.07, 4.21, 4.48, 4.4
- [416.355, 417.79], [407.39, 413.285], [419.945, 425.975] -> 0.07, 4.61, 4.58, 4.59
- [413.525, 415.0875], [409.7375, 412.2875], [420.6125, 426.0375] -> 0.06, 4.48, 4.61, 4.52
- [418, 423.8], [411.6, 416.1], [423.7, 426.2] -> -0.02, 4.3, 4.55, 4.46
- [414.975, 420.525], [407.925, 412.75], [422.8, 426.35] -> 0.05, 4.71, 4.54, 4.62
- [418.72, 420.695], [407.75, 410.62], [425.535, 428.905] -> 0.03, 4.75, 4.46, 4.58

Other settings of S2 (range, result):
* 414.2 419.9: 5.842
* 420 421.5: 5.268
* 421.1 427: 6.077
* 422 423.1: 5.881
